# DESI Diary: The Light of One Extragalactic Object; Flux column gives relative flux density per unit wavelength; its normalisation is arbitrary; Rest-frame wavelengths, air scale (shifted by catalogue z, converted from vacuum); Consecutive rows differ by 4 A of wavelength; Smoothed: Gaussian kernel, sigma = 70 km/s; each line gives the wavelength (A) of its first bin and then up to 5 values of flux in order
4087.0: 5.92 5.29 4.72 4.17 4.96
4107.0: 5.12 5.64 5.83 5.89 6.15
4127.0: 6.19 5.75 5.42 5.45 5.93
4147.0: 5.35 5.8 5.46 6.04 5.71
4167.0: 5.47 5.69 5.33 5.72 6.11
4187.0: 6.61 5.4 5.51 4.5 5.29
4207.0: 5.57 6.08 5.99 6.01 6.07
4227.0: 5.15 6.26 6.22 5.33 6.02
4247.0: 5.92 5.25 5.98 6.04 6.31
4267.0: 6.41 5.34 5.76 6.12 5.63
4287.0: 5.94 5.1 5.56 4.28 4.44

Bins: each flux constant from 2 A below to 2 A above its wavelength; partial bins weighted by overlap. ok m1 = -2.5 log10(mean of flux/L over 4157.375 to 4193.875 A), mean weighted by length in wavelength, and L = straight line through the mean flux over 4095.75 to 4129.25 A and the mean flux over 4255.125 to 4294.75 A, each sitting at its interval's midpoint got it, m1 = -0.03 mag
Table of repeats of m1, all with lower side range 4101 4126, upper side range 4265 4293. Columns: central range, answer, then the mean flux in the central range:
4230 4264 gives -0.032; 5.9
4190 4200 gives 0.103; 5.17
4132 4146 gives 0.010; 5.59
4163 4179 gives 0.023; 5.55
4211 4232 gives -0.035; 5.9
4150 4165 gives -0.017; 5.75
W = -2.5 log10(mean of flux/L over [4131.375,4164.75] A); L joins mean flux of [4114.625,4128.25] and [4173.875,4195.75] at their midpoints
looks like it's 0.05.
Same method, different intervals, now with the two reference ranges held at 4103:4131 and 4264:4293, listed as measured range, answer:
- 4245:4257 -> 0.01 mag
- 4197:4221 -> 0.04 mag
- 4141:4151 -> 0.01 mag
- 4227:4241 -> -0.01 mag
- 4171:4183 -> 0.02 mag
